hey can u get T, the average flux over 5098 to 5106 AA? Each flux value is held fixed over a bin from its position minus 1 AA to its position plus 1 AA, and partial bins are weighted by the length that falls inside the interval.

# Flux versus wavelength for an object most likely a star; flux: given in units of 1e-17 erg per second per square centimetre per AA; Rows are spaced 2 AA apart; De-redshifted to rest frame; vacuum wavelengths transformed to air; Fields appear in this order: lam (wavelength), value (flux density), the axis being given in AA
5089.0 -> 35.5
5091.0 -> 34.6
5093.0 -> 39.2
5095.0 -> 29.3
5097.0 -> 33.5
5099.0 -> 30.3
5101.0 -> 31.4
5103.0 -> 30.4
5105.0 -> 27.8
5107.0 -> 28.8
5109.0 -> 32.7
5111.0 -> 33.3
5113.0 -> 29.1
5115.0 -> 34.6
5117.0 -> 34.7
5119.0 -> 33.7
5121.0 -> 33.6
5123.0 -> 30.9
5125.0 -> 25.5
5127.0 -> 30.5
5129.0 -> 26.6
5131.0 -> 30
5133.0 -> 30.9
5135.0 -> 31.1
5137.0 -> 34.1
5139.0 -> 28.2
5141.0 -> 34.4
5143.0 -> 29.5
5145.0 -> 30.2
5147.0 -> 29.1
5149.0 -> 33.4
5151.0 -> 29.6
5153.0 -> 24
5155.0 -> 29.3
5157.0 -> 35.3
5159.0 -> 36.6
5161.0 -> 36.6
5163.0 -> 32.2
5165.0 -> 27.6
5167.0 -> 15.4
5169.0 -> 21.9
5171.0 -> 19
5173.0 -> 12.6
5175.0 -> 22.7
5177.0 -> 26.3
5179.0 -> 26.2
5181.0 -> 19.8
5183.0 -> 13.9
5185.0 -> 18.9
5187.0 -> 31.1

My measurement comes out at 30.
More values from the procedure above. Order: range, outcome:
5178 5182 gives 23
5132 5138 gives 32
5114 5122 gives 34.1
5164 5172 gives 21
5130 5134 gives 30.4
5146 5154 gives 29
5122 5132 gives 28.7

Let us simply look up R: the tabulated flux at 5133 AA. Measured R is 30.9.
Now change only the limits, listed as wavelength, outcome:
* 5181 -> 19.8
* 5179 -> 26.2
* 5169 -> 21.9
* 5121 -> 33.6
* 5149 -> 33.4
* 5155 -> 29.3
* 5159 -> 36.6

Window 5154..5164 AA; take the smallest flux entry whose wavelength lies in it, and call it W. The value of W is 29.3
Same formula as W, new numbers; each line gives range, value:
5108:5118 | 29.1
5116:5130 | 25.5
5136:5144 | 28.2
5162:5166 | 27.6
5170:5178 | 12.6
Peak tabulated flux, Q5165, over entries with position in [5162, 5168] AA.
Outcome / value 32.2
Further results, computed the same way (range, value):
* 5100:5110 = 32.7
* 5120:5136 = 33.6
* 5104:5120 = 34.7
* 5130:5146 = 34.4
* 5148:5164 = 36.6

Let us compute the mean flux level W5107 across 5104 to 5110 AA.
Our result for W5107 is 29.8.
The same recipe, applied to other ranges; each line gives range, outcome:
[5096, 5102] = 31.7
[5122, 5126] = 28.2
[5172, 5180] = 21.9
